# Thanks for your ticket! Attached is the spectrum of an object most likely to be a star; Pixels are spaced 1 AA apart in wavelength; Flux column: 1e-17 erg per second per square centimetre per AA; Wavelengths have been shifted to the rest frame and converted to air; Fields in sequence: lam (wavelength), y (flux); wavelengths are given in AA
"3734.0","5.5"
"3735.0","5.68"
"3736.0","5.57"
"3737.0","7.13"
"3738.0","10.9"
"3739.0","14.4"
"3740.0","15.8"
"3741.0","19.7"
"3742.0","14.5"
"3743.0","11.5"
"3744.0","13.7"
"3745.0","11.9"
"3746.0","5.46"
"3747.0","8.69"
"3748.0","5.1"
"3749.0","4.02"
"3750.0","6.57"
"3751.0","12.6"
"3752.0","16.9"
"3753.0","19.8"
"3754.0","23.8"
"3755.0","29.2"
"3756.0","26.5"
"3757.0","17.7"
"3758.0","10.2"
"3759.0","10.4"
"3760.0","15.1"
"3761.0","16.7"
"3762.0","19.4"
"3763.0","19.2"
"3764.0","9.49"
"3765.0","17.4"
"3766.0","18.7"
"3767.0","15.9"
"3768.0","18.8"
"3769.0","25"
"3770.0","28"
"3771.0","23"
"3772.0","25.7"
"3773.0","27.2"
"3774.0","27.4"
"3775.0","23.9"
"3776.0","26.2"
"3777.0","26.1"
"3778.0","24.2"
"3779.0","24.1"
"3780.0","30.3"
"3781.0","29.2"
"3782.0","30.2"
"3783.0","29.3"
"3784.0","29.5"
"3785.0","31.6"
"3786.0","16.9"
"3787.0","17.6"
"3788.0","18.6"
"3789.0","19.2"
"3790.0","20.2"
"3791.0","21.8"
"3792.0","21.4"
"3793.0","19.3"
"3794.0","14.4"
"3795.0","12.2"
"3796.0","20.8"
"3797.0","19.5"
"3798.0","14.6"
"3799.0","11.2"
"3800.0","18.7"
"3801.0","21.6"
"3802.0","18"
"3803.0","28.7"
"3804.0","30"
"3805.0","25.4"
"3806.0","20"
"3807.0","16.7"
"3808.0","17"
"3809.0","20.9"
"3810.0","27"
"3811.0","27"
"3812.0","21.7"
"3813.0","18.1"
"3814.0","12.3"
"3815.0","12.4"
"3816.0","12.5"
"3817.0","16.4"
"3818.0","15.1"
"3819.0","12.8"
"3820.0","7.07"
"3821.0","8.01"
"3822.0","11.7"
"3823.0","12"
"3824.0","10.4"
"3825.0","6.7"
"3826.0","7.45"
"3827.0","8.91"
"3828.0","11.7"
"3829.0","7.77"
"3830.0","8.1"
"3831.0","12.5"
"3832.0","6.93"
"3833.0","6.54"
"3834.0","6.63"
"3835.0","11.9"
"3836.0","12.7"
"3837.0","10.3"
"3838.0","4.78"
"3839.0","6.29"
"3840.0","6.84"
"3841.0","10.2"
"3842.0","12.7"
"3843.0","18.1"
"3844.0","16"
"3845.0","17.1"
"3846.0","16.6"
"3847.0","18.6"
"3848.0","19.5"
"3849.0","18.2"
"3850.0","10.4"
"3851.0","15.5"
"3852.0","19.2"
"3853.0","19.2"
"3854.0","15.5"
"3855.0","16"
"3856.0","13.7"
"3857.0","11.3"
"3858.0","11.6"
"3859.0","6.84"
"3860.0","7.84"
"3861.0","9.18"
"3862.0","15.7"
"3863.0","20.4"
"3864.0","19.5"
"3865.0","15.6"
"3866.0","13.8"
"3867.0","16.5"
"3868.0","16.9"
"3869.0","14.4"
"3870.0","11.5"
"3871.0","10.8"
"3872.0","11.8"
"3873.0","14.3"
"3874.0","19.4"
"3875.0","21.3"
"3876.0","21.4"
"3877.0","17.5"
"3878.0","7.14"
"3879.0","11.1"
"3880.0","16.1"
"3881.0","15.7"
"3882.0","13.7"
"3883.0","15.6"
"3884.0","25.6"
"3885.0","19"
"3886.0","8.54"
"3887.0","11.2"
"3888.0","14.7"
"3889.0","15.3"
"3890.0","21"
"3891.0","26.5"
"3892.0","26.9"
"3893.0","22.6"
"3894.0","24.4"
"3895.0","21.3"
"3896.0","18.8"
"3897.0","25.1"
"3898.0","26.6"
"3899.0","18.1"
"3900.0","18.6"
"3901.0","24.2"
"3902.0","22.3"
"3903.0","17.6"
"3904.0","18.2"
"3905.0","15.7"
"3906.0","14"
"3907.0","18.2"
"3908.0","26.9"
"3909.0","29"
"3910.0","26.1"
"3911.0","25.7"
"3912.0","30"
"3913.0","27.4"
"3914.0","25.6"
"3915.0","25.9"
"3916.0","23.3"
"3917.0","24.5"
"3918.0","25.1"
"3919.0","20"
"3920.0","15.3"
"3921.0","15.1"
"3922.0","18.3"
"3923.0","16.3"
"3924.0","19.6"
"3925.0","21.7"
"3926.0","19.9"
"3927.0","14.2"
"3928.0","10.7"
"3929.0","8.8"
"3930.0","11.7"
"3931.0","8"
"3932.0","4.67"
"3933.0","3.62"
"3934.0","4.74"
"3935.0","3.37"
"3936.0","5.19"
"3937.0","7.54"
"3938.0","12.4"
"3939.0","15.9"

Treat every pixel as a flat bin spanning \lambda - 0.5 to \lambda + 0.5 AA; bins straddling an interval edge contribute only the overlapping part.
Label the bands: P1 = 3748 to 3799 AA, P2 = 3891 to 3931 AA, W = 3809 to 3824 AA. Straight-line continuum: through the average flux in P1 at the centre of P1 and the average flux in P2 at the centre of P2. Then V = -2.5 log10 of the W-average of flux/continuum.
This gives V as 0.31 mag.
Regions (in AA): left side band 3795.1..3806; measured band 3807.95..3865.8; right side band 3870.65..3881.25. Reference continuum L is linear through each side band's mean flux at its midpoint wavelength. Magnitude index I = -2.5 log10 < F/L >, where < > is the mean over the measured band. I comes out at 0.32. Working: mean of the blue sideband 20.5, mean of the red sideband 15.2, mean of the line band 13.3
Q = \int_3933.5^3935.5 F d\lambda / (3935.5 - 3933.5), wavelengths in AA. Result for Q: 4.05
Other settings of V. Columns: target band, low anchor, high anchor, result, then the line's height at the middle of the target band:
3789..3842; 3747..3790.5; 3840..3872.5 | 0.195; 17.3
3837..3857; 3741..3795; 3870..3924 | 0.341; 19.5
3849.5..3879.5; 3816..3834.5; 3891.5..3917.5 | 0.124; 16.4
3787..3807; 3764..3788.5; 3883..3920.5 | 0.201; 23.6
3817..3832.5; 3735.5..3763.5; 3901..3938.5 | 0.470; 15.5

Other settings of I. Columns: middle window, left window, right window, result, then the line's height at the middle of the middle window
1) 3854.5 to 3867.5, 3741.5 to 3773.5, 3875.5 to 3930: 0.34 mag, 18.7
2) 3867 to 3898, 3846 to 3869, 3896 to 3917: 0.10 mag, 19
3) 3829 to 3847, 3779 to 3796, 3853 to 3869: 0.45 mag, 16.8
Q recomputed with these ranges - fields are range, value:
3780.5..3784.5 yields 29.6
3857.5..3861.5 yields 8.86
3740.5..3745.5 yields 14.3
